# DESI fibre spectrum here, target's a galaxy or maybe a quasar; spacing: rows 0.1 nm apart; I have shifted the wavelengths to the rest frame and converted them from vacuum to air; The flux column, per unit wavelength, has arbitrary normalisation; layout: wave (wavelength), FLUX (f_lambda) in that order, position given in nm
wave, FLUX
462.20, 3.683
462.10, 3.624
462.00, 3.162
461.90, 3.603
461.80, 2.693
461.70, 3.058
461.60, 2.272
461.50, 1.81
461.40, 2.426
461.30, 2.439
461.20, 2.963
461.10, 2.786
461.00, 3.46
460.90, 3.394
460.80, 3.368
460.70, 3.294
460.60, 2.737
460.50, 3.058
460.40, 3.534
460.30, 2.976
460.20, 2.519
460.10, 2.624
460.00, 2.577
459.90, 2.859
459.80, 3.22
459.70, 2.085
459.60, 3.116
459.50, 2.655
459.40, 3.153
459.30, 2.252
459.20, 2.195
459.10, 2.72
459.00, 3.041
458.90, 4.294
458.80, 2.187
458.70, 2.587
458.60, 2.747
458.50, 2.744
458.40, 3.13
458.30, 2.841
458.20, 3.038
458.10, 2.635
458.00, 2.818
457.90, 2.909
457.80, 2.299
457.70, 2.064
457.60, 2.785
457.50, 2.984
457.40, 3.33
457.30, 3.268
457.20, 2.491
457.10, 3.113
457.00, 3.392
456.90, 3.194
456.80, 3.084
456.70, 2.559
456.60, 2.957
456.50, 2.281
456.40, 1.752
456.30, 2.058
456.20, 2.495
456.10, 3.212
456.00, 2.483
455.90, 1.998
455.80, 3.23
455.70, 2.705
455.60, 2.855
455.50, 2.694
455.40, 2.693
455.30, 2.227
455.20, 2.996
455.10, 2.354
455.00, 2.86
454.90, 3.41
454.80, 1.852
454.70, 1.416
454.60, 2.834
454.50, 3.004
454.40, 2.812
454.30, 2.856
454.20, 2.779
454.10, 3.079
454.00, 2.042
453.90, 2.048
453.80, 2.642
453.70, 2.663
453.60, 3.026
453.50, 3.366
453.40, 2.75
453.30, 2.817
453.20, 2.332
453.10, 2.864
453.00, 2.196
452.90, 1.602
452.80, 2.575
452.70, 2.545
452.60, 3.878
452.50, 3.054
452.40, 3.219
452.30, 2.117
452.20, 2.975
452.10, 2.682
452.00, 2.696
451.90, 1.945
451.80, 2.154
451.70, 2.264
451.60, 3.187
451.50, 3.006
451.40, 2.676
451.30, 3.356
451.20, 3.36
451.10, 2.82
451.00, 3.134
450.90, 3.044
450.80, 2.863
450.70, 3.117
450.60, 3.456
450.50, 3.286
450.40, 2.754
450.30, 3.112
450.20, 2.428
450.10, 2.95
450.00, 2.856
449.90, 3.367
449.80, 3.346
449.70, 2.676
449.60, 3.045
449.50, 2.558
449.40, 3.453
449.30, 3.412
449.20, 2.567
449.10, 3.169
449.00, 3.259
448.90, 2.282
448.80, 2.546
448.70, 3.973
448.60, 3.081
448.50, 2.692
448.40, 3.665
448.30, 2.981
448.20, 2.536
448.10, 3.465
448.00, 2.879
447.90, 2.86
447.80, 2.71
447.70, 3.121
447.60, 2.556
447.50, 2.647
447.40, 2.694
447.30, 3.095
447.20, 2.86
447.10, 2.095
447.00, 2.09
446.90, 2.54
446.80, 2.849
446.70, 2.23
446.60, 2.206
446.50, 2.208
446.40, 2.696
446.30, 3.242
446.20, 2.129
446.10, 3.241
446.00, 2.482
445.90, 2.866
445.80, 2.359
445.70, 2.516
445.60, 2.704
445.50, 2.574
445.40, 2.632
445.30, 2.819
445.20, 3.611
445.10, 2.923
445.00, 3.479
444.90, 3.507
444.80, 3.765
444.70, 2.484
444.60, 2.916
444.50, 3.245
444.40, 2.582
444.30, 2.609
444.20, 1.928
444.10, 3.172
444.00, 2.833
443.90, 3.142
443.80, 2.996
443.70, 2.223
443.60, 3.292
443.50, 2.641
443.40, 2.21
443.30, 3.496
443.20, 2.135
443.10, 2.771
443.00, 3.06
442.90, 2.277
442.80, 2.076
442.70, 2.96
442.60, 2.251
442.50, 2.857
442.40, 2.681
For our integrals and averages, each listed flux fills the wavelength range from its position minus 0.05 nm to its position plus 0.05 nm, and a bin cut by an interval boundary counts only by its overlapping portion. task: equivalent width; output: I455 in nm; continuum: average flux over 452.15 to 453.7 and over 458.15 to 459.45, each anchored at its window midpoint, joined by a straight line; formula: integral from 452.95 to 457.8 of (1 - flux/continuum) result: 0.19 nm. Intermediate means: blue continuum 2.75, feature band 2.68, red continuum 2.84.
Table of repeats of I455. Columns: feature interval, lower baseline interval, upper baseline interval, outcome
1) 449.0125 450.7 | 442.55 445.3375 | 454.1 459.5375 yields -0.150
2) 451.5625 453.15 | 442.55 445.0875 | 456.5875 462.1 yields 0.124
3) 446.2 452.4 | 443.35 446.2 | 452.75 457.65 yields -0.187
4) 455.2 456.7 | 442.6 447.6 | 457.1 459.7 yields 0.123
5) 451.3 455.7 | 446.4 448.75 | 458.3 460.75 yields 0.239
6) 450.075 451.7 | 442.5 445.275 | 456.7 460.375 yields -0.102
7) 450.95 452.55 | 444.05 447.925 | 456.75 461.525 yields 0.005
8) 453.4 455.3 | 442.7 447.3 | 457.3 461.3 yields 0.110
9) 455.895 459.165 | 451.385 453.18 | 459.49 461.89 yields -0.013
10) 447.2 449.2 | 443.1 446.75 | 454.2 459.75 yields -0.131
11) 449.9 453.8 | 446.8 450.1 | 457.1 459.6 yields 0.070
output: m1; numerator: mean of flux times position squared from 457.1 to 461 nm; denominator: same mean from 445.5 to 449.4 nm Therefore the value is 1.08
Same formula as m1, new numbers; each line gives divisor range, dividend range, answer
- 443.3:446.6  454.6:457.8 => 1.00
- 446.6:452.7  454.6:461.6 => 0.99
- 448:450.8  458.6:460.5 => 0.97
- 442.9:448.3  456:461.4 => 1.08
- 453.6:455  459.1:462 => 1.12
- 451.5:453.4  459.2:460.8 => 1.12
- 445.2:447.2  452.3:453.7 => 1.10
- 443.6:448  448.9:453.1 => 1.07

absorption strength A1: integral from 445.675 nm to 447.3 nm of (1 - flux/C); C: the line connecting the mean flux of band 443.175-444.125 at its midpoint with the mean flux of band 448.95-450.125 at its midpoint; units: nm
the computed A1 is 0.210 nm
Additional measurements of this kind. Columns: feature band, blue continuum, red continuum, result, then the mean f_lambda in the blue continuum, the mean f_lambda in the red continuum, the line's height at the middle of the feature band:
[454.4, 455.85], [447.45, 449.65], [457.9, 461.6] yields 0.12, 2.98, 2.83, 2.89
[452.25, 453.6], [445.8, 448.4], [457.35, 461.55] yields 0.02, 2.7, 2.83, 2.76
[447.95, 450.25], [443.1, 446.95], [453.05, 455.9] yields -0.23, 2.78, 2.67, 2.73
